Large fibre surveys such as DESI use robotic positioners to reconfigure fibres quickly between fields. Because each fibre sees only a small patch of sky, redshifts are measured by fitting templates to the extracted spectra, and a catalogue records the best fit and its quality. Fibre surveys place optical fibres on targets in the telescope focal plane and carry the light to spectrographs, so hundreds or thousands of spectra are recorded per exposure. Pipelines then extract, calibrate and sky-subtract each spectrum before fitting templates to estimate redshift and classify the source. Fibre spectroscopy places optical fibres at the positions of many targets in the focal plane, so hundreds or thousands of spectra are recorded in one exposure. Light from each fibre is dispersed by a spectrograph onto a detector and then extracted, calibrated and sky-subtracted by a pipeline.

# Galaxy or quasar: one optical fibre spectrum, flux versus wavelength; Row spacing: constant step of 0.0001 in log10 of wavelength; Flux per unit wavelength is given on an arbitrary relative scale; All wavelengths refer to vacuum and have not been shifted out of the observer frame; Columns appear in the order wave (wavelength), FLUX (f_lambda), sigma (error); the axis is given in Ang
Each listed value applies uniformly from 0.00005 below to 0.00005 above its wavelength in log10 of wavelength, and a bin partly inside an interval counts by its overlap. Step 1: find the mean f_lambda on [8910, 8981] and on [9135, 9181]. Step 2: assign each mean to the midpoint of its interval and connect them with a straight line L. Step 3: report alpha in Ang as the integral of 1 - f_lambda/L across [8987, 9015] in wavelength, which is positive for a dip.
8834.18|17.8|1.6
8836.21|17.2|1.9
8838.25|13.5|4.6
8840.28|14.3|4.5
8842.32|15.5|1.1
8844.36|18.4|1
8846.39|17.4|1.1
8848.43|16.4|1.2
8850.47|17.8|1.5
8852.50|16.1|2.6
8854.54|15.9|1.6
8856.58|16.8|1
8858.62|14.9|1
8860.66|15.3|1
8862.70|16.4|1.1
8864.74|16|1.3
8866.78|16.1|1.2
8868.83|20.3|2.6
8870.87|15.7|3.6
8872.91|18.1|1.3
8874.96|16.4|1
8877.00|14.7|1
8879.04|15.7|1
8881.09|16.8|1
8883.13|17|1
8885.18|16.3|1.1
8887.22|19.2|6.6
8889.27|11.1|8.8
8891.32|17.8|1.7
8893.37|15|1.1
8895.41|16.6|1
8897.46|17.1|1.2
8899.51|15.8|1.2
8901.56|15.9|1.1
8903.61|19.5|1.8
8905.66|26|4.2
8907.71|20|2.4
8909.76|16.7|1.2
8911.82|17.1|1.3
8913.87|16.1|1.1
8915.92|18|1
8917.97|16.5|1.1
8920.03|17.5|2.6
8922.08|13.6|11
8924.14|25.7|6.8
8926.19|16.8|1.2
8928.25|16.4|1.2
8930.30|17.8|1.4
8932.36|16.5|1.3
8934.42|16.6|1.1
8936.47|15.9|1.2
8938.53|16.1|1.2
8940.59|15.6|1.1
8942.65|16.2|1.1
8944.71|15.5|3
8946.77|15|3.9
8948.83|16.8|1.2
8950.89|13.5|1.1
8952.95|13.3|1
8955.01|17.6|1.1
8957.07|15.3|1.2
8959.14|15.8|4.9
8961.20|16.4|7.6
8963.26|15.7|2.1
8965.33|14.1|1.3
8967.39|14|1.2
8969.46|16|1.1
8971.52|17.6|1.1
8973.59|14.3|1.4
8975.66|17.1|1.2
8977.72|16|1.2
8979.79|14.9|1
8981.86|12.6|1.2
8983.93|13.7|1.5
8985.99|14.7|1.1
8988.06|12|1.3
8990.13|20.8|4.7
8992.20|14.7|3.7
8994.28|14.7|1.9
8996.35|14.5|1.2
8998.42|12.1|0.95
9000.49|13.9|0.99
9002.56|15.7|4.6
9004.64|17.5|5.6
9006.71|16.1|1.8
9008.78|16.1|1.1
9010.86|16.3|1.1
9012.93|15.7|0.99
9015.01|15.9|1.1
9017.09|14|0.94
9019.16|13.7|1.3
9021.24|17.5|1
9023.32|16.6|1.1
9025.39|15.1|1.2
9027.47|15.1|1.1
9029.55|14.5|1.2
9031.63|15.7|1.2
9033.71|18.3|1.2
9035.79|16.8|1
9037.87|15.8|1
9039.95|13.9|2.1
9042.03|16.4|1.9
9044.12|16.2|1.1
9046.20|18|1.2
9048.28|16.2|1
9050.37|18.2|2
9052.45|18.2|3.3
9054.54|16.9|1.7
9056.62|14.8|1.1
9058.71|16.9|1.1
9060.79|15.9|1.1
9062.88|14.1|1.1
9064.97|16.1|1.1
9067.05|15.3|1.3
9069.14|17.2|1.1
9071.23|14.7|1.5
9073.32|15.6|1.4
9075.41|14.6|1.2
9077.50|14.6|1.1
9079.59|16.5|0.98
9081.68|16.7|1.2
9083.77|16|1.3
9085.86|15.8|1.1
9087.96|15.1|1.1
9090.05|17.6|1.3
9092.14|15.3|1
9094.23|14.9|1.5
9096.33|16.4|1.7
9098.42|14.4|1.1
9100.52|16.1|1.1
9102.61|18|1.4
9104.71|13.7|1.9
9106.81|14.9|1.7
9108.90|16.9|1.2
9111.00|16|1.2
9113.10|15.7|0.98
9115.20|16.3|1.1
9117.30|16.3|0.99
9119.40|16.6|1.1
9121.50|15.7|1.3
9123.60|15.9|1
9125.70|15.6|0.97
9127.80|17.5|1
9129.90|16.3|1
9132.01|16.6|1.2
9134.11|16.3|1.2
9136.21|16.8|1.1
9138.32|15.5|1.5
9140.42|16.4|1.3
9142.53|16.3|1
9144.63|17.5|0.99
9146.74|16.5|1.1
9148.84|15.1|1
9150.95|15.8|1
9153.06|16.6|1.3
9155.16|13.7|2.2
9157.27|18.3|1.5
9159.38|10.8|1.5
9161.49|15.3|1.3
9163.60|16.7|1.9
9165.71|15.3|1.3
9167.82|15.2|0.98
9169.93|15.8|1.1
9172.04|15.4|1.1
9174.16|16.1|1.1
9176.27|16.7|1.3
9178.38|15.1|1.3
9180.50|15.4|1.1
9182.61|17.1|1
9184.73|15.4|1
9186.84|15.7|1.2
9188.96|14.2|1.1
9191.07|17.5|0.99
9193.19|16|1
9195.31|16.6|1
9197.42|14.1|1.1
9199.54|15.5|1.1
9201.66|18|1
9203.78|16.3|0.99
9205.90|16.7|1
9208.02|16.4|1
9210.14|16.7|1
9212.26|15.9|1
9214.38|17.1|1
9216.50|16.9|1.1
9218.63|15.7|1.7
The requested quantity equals 1.2 Ang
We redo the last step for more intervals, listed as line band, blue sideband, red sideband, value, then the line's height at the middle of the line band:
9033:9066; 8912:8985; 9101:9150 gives -0.6 Ang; 16.1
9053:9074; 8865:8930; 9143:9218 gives 0.9 Ang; 16.5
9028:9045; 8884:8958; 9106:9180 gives 0.5 Ang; 16.4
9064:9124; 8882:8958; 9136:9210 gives 1.3 Ang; 16.2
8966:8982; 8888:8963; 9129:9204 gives 1.1 Ang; 16.6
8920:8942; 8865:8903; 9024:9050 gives -1.0 Ang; 16.3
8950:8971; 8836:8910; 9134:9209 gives 1.6 Ang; 16.5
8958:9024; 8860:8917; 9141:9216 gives 5.2 Ang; 16.6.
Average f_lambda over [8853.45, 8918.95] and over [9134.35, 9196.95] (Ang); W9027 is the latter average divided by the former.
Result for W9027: 0.94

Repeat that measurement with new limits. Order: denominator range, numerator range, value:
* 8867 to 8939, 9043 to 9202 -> 0.93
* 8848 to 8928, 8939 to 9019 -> 0.90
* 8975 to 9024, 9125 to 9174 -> 1.04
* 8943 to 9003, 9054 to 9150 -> 1.05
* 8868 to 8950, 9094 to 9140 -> 0.94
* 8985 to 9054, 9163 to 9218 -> 1.02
